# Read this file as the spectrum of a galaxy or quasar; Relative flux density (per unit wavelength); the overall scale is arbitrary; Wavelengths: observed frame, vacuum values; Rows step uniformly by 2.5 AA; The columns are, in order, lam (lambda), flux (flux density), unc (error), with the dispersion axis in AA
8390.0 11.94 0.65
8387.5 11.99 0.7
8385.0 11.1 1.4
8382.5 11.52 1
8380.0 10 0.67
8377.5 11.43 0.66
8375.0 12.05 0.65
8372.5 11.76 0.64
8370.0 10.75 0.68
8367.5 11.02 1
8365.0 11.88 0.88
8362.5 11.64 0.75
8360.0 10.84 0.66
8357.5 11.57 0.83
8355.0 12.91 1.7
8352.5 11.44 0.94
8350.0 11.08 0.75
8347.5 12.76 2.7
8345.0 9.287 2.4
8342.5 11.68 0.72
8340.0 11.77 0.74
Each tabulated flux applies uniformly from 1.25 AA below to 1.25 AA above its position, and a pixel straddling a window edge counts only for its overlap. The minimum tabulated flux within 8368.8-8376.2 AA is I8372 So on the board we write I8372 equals 10.75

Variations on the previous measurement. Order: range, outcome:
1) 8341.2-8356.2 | 9.287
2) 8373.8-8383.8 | 10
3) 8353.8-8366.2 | 10.84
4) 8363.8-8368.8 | 11.02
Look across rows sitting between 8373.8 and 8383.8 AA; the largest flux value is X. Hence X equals 12.05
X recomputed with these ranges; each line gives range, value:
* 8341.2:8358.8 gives 12.91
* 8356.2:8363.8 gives 11.64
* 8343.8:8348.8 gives 12.76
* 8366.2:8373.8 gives 11.76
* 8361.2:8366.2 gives 11.88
